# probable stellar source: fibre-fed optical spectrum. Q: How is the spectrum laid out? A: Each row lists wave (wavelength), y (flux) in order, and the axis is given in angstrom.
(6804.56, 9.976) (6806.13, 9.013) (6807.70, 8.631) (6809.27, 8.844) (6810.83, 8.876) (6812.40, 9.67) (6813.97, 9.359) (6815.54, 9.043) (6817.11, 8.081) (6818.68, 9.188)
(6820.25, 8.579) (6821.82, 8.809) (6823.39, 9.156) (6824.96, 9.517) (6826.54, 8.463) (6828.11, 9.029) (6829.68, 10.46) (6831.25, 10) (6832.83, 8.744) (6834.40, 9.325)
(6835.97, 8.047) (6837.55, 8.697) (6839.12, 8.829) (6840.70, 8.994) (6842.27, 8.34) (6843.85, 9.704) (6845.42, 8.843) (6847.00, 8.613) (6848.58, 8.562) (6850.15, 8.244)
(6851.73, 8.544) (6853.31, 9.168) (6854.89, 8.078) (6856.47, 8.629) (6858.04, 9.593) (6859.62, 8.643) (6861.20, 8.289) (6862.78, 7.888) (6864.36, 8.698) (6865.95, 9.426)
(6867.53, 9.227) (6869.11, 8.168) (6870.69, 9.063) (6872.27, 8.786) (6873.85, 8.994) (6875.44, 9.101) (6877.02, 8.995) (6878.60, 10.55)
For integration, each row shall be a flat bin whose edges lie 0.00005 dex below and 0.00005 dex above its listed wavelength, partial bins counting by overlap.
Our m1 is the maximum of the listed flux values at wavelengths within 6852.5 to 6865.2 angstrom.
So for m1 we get 9.593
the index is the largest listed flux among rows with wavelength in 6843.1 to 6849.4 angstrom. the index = 9.704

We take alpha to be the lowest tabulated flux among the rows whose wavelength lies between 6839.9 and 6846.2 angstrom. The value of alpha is 8.34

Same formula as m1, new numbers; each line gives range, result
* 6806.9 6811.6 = 8.876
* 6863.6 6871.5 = 9.426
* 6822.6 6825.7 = 9.517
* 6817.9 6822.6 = 9.188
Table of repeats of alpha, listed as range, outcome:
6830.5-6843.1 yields 8.047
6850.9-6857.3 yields 8.078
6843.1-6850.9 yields 8.244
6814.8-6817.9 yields 8.081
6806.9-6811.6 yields 8.631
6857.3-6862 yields 8.289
